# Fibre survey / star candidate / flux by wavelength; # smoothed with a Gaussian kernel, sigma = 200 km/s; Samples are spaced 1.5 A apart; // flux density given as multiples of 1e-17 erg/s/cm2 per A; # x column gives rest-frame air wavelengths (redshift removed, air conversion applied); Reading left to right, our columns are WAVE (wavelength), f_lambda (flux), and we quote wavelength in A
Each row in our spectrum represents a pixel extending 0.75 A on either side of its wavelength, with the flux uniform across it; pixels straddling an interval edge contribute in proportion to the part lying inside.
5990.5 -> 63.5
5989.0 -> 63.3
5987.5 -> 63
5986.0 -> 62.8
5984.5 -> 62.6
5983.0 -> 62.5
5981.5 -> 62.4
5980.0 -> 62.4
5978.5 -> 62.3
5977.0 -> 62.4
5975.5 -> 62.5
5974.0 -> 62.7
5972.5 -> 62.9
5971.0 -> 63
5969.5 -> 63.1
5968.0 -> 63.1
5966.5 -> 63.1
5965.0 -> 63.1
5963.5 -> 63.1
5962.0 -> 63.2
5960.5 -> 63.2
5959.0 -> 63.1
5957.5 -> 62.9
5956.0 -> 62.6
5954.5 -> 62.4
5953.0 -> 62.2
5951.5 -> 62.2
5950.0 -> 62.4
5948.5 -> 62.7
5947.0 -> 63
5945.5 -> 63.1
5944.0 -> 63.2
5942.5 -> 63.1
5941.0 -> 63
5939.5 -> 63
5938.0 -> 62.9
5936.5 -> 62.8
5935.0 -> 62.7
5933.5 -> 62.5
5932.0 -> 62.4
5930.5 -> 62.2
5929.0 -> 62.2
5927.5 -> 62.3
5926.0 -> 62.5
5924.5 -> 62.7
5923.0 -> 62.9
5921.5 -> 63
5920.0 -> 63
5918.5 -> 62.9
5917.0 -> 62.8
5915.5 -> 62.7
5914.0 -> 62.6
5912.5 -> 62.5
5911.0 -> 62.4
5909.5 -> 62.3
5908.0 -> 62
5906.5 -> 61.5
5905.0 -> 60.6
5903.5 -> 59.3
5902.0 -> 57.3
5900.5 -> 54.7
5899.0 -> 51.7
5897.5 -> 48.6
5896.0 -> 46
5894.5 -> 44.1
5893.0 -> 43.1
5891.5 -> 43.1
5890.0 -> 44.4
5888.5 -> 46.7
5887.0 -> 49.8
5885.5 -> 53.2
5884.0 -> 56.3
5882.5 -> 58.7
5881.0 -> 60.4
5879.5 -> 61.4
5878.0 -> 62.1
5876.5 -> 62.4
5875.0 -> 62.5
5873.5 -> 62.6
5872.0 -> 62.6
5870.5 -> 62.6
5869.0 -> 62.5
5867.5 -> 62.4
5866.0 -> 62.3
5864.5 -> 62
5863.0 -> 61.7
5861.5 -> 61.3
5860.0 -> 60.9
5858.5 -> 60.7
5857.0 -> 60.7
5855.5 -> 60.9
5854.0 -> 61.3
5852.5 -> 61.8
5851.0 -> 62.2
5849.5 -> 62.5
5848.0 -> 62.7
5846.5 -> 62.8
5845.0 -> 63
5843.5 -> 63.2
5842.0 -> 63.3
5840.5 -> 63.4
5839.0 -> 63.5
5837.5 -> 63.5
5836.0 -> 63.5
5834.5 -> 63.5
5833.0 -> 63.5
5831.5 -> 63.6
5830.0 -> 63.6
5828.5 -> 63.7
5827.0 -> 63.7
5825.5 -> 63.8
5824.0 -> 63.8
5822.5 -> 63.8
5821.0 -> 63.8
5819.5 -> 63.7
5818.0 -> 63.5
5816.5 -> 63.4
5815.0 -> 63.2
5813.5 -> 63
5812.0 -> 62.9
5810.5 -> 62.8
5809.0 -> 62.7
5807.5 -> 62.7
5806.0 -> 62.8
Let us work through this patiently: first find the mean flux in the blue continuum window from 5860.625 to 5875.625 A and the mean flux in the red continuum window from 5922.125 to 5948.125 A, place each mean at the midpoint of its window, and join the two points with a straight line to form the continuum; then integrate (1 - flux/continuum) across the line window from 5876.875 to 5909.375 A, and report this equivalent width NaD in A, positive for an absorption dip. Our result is 4.5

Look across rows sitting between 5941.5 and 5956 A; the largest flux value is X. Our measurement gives 63.2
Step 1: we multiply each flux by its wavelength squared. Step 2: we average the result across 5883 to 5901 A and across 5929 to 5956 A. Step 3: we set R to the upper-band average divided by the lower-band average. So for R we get 1.31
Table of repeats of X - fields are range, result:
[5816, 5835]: 63.8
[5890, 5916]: 62.7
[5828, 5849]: 63.7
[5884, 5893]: 56.3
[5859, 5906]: 62.6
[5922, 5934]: 62.9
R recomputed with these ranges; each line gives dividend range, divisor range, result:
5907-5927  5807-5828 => 1.02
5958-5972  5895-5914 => 1.12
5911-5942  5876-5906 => 1.19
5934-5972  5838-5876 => 1.04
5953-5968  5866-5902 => 1.17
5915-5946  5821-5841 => 1.02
